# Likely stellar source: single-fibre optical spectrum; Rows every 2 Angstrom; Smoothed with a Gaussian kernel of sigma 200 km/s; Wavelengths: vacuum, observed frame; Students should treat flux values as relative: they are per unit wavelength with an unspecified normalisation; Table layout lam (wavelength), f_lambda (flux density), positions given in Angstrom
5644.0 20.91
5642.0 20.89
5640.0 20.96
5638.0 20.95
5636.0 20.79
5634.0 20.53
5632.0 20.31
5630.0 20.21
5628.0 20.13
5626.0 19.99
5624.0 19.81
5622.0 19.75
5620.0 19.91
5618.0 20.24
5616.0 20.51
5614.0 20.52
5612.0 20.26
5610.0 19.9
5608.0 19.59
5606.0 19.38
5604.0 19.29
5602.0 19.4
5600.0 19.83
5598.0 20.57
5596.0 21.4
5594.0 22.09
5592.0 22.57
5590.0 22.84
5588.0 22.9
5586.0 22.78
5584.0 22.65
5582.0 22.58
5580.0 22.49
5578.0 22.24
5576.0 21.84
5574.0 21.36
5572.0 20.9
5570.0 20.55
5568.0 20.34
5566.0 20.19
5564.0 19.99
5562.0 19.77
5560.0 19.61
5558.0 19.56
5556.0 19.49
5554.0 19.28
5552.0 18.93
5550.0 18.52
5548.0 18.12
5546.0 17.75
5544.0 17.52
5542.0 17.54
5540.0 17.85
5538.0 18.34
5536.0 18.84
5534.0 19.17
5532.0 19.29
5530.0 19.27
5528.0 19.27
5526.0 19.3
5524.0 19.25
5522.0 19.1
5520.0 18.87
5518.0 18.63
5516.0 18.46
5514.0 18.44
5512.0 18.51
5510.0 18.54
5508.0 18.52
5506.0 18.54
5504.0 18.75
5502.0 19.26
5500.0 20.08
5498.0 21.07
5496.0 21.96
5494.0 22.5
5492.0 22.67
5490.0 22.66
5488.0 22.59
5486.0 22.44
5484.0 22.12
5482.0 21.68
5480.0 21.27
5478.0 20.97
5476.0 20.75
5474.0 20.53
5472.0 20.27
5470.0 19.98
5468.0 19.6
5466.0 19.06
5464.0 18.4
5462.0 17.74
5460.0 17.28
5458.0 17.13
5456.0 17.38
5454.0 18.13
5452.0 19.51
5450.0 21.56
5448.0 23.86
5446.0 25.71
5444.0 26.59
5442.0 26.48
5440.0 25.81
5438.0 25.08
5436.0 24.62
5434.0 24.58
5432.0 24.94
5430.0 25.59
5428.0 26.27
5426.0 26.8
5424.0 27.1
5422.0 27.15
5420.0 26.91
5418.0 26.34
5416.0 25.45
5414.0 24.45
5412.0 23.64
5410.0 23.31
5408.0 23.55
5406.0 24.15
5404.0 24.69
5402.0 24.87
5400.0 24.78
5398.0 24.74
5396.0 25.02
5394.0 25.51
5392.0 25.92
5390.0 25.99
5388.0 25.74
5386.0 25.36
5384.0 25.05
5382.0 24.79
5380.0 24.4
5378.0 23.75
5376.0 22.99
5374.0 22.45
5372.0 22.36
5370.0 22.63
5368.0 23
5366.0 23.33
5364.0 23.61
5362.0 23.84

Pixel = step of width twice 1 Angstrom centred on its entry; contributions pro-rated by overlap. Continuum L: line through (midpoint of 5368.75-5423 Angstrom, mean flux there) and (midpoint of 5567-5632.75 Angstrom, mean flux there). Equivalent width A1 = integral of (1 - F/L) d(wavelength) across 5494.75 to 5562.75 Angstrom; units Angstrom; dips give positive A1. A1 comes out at 9.8 Angstrom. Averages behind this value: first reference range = 24.7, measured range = 19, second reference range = 20.9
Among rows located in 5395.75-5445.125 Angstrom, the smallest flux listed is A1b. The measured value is 23.31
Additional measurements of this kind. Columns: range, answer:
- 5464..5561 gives 17.52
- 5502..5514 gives 18.44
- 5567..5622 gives 19.29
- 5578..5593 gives 22.24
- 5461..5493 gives 17.74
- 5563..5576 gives 19.99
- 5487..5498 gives 21.07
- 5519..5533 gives 18.87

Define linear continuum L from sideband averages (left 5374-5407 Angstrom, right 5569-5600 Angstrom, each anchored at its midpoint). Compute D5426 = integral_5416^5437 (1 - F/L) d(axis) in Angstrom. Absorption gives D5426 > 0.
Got -1.5 Angstrom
